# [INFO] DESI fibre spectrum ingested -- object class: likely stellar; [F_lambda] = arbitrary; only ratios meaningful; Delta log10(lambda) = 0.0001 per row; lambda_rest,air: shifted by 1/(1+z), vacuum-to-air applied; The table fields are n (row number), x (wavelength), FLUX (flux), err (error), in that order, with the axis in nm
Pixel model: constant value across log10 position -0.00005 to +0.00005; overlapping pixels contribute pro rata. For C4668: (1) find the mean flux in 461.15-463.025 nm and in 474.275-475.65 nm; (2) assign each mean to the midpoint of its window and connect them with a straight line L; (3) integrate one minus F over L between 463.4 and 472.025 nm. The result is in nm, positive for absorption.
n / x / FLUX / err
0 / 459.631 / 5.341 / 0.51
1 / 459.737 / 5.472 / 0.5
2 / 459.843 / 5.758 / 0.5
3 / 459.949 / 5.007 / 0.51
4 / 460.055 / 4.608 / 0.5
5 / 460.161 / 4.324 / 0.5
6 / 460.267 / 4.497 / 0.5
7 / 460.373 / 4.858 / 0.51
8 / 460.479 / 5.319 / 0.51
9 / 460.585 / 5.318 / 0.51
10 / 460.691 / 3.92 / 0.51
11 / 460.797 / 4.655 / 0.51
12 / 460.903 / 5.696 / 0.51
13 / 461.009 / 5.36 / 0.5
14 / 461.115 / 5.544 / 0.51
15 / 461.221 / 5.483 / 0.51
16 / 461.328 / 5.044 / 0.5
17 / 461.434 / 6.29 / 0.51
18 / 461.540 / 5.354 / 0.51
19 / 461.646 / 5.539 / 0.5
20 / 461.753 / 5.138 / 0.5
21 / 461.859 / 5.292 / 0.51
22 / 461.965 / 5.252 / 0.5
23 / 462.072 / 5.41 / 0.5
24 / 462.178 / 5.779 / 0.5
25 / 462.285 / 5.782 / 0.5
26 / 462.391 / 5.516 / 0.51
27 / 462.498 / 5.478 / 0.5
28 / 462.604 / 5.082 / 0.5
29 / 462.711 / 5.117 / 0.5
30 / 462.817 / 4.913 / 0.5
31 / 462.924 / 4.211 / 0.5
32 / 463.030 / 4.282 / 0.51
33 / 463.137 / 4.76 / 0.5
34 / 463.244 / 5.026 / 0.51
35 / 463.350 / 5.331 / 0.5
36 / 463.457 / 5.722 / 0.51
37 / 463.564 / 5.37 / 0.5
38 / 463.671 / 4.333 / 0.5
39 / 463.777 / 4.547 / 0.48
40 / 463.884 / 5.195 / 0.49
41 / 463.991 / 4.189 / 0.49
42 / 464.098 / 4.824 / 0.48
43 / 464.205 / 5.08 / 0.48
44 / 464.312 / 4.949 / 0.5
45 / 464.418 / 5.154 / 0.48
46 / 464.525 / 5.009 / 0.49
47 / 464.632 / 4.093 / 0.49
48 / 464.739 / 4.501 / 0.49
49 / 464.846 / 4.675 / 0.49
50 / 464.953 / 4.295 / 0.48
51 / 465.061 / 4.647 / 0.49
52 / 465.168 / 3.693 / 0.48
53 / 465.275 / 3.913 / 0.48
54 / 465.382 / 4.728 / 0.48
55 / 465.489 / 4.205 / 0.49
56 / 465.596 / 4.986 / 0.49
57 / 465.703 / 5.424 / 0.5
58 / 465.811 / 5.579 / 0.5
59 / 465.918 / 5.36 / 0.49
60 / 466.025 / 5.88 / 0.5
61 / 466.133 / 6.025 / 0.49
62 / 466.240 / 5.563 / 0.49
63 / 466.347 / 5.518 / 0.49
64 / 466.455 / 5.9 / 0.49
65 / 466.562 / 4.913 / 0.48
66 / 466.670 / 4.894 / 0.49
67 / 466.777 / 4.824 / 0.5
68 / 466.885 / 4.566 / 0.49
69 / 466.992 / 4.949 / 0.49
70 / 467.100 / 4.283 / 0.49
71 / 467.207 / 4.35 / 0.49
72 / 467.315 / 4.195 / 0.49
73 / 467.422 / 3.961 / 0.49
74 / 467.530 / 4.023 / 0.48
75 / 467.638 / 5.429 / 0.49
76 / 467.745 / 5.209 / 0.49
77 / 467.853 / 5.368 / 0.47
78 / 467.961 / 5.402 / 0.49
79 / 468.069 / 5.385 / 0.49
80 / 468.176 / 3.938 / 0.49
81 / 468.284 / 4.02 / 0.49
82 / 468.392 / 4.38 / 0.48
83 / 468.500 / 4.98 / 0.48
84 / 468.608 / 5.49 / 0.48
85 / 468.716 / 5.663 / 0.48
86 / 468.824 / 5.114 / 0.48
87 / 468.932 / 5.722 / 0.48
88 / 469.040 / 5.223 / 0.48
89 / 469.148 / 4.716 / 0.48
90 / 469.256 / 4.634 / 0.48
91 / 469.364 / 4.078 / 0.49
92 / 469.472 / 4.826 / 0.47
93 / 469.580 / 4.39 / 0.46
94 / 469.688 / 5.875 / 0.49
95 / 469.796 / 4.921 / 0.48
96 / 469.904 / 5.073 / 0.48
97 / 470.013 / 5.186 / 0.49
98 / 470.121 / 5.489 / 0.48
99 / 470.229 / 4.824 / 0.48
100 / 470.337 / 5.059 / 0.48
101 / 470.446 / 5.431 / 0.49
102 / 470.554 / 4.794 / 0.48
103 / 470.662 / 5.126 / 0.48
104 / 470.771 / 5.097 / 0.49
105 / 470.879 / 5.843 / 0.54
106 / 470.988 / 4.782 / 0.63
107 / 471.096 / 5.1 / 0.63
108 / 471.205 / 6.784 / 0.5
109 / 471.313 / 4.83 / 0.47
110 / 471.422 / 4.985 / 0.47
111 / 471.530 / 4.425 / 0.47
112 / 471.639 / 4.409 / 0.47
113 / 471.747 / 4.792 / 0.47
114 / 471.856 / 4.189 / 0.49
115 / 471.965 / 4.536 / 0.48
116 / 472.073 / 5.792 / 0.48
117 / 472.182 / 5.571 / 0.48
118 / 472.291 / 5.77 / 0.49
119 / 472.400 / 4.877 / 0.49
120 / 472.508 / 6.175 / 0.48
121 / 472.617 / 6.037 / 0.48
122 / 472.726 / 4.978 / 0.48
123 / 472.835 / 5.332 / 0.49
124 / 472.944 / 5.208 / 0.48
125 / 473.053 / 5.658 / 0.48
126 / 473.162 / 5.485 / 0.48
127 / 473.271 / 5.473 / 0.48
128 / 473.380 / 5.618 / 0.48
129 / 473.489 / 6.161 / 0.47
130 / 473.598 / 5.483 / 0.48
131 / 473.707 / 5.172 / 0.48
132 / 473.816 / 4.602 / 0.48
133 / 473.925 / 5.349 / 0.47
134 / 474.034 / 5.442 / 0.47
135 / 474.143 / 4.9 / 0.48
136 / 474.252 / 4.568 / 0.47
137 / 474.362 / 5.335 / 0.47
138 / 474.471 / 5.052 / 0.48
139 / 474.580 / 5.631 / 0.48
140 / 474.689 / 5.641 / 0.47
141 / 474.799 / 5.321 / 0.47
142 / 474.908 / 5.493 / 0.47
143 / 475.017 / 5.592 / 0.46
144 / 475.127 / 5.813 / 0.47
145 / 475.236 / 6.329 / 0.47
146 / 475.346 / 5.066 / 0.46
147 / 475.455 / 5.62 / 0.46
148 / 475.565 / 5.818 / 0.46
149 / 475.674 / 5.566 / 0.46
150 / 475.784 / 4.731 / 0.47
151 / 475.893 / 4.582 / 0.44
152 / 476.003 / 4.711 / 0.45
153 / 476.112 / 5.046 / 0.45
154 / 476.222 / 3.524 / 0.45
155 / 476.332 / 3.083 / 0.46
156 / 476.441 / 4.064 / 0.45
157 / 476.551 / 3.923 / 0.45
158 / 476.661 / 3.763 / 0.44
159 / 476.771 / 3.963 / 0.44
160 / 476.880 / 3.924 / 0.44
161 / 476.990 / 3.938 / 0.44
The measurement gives 0.77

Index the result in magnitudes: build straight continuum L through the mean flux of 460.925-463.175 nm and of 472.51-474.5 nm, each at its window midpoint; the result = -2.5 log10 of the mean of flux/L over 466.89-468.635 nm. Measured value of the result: 0.134 mag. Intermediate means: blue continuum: 5.28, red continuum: 5.35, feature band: 4.69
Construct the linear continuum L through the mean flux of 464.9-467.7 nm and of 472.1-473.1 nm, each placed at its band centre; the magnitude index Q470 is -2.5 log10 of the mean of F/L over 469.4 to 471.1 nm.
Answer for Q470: 0.03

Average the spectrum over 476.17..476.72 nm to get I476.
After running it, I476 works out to 3.67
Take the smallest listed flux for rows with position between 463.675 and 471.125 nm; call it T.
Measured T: 3.693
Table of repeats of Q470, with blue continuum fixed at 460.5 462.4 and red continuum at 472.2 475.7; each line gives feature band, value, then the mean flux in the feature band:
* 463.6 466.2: 0.12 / 4.81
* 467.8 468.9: 0.09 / 4.99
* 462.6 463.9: 0.10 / 4.9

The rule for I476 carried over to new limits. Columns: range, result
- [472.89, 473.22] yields 5.45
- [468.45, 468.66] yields 5.23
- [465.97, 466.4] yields 5.75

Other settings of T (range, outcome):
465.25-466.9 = 3.913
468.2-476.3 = 3.524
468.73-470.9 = 4.078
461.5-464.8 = 4.093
